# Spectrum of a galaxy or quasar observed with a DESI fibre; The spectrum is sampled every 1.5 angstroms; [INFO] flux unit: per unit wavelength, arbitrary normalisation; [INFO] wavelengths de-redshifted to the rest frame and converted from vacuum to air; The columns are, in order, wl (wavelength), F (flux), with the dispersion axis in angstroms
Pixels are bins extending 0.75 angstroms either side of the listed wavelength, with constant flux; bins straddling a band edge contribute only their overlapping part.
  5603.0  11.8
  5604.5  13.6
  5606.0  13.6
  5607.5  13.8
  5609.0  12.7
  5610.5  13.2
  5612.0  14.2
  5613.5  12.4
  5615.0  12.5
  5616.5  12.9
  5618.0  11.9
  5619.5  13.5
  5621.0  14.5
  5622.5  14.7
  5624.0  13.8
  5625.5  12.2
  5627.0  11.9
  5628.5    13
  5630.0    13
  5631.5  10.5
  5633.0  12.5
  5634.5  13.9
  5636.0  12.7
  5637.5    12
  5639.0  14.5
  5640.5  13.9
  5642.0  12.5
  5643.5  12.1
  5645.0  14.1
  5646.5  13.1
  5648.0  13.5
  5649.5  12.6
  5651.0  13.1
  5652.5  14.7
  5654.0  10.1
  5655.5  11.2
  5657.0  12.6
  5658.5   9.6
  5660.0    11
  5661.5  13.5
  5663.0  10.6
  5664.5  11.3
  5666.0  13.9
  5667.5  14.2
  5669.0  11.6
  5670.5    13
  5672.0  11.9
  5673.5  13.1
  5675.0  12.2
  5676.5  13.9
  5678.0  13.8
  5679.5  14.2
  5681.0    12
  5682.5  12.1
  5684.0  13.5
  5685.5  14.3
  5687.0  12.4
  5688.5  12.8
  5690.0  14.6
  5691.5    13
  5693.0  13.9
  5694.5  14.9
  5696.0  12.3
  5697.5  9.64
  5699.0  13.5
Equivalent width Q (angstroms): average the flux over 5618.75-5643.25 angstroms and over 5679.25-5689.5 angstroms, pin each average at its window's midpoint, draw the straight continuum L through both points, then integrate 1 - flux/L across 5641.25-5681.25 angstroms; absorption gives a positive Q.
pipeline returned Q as 1.40 angstroms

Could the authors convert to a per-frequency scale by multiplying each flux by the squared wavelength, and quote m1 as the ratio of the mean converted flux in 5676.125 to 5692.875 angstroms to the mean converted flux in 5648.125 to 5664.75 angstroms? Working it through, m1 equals 1.1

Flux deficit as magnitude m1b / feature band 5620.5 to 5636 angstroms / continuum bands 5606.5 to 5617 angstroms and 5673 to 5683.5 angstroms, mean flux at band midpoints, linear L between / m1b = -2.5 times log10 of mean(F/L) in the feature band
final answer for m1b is 0.012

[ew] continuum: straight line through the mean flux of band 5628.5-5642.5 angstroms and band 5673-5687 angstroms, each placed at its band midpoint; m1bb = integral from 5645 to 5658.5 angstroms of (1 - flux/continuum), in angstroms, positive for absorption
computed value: 0.5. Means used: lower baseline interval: 12.8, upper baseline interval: 13.2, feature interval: 12.5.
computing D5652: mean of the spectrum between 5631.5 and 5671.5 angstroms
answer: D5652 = 12.6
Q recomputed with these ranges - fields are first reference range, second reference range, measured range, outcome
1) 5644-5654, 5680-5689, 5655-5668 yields 1.1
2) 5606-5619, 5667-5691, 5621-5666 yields 1.5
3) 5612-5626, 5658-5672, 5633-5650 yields -0.6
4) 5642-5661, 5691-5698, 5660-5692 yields -0.7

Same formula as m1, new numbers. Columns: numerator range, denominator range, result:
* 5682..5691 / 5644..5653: 1.00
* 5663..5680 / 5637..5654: 0.99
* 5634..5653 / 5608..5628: 1.02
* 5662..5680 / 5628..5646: 1.00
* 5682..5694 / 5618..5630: 1.03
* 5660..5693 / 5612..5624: 0.99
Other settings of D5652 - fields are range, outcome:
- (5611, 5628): 13.1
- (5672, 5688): 13.1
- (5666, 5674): 12.9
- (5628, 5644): 12.8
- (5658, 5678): 12.4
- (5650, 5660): 11.8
